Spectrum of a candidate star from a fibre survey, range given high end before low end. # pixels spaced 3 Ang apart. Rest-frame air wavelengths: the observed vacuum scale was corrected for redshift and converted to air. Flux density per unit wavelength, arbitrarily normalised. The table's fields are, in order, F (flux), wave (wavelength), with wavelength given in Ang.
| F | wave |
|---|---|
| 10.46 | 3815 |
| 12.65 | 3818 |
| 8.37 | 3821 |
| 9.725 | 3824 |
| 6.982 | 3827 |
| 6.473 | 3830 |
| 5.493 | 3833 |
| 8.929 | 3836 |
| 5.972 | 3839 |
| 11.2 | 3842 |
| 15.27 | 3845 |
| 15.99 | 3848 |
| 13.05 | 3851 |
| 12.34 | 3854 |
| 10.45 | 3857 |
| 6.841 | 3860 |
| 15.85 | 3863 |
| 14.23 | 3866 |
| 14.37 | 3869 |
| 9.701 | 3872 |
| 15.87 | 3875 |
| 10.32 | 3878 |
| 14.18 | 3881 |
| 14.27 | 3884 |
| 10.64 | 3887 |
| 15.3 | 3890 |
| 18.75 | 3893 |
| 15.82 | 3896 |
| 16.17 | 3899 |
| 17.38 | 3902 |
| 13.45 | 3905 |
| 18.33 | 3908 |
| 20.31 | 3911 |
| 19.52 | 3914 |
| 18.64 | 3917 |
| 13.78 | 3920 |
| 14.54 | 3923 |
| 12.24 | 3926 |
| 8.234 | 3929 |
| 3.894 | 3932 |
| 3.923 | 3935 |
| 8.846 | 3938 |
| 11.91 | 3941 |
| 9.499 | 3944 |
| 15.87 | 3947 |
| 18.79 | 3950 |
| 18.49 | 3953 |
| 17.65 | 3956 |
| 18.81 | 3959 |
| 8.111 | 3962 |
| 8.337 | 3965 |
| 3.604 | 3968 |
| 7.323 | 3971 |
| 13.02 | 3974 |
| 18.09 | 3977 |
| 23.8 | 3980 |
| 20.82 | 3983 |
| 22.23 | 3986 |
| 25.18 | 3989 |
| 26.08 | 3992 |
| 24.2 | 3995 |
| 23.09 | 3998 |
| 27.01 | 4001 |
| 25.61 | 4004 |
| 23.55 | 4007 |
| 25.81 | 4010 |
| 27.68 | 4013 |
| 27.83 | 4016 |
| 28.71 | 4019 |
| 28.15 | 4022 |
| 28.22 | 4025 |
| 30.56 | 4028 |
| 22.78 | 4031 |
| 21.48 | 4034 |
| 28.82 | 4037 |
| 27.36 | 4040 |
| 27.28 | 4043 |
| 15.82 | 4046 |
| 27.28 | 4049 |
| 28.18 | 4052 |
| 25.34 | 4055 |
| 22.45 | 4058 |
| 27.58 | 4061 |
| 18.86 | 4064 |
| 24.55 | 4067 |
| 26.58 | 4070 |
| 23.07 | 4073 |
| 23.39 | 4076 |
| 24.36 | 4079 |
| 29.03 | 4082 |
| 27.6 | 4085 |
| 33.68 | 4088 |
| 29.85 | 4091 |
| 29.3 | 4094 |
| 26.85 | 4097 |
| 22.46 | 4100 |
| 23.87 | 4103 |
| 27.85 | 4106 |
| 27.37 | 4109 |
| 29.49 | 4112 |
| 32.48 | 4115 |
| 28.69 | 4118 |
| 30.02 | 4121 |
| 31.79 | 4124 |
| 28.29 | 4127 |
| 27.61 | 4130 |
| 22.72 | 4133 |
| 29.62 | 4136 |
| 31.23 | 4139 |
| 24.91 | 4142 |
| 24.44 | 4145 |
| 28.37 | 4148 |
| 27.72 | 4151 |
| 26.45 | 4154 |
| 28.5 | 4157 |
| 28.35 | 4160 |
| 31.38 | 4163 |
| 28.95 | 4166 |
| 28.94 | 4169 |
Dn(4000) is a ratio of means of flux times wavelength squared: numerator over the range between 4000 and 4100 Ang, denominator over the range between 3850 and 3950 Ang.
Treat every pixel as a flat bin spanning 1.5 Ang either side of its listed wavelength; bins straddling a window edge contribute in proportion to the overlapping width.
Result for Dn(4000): 2.11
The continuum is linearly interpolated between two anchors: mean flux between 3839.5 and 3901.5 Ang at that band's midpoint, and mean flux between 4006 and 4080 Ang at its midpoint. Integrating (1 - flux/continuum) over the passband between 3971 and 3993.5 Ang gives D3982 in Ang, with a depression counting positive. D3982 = 0.99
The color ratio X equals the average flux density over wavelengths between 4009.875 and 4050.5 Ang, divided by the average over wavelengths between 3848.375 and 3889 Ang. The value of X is 2.09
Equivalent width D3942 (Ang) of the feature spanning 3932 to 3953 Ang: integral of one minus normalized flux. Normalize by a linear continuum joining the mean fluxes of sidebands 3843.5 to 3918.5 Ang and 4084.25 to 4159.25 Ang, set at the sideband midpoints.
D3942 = 7.8 Ang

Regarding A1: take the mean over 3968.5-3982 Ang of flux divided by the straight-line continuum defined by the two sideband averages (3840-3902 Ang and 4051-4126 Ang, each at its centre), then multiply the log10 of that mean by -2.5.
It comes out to 0.33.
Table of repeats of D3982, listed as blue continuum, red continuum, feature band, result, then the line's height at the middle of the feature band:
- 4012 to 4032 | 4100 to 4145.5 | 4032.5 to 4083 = 5.64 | 27.9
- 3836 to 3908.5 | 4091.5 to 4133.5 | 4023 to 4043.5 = -3.11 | 23.1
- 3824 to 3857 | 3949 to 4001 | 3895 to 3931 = -3.47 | 14.3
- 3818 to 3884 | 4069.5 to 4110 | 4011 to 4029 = -4.99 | 22.2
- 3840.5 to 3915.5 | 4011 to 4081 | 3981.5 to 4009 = -2.56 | 22.2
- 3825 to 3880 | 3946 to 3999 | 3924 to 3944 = 9.01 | 15.4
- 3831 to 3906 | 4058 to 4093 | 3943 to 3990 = 8.89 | 19.1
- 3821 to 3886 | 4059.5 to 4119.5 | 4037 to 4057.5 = -1.11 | 24.1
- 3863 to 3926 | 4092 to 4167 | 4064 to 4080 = 0.62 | 24.8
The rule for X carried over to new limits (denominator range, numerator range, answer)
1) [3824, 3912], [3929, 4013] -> 1.32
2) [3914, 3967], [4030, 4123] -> 2.09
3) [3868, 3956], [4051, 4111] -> 1.87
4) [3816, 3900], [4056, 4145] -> 2.26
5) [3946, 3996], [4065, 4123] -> 1.61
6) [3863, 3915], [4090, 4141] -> 1.85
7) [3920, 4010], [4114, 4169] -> 1.77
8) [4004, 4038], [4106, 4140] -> 1.09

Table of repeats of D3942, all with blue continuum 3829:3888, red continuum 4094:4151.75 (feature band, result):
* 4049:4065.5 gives -0.7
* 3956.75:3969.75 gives 5.6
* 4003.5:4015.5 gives -2.9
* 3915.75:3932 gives 3.1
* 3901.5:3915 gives -2.8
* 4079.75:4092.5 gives -2.1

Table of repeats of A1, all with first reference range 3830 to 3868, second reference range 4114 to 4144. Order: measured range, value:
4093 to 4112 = 0.020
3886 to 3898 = -0.112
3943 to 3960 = 0.058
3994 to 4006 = -0.210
